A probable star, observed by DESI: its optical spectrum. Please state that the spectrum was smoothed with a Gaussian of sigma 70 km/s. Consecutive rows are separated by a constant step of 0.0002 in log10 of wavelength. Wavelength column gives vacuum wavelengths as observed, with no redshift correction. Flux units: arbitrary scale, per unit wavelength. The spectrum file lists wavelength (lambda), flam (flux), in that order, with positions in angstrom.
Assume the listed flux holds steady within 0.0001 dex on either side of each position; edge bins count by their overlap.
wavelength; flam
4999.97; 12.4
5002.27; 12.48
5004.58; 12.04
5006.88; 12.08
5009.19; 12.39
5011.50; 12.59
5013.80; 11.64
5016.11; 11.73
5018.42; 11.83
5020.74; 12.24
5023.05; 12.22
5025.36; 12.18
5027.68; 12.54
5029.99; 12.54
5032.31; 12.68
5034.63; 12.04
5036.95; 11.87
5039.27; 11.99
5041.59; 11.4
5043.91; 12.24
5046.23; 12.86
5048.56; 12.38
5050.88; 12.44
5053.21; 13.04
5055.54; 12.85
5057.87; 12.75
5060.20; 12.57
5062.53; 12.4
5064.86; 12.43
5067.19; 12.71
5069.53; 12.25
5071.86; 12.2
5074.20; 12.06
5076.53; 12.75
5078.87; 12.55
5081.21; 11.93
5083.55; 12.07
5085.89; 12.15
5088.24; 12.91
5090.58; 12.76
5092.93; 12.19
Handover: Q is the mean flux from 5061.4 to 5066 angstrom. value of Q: 12.4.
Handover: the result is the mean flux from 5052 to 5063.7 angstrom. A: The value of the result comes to 12.7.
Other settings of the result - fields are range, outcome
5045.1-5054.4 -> 12.7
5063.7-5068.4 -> 12.6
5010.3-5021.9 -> 12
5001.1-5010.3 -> 12.2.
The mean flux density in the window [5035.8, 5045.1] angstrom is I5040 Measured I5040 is 11.9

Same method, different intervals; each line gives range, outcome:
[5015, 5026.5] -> 12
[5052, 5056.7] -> 12.9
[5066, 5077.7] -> 12.4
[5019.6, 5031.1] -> 12.4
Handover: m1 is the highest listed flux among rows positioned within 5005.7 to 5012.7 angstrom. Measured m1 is 12.59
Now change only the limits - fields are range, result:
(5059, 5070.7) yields 12.71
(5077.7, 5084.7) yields 12.55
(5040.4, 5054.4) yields 13.04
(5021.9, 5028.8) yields 12.54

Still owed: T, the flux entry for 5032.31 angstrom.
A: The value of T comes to 12.68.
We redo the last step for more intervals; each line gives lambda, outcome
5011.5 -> 12.59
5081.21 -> 11.93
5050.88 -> 12.44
